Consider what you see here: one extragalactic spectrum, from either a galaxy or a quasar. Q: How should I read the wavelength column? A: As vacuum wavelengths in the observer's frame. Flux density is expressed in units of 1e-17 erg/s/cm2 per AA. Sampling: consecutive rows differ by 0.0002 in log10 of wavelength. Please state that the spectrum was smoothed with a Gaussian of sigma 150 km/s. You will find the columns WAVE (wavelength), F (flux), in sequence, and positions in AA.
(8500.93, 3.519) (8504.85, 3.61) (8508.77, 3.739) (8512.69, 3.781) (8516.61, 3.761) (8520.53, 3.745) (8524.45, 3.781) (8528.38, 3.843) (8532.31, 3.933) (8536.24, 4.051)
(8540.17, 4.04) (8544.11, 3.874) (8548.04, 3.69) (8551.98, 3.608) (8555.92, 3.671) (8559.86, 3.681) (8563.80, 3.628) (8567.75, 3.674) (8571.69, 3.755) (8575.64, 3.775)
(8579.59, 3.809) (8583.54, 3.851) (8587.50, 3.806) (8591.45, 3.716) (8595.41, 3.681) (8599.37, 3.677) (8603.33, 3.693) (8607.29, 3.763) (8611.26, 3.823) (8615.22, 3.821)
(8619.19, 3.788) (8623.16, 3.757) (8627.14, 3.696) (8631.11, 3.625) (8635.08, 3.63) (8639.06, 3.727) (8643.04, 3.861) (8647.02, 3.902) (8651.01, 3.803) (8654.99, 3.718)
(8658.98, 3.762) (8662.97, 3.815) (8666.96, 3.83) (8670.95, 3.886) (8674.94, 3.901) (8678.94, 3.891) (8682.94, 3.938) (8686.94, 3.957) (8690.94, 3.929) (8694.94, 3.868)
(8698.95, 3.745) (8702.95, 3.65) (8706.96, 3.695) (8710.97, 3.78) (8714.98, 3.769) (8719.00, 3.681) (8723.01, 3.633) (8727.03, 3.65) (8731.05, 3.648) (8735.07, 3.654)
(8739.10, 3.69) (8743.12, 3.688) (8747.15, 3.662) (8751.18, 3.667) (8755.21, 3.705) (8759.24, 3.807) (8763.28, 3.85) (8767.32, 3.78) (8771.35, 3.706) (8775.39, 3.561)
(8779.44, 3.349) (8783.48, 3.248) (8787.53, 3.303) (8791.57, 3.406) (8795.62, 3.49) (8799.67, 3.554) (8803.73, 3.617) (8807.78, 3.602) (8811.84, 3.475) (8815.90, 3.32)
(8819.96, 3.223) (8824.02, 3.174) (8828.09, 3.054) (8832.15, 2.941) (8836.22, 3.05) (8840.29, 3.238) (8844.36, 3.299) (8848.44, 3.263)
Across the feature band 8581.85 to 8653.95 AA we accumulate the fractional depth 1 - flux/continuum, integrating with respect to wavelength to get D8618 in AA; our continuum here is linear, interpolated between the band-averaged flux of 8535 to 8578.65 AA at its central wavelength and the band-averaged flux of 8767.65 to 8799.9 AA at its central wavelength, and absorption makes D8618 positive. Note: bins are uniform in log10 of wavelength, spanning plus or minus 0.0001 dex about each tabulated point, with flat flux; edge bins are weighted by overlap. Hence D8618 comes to -1.4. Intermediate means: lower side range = 3.76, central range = 3.76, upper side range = 3.46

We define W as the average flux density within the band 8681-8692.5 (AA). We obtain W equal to 3.94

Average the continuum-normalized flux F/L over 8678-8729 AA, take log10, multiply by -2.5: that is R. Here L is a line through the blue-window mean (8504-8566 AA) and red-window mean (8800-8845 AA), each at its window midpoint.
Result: -0.088 mag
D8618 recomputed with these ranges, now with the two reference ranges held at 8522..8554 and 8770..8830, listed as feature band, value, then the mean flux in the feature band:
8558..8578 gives 0.5 AA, 3.71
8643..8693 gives -3.2 AA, 3.86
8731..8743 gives -0.5 AA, 3.67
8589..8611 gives 0.2 AA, 3.72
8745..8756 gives -0.6 AA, 3.67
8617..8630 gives -0.1 AA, 3.74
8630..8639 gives 0.1 AA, 3.65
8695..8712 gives -0.8 AA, 3.73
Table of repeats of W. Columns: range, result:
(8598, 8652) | 3.75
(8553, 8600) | 3.73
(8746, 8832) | 3.49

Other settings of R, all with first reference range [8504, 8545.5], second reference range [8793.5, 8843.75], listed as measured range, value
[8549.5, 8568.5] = 0.04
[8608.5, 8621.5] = -0.04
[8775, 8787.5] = 0.01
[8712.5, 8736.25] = -0.06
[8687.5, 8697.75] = -0.10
